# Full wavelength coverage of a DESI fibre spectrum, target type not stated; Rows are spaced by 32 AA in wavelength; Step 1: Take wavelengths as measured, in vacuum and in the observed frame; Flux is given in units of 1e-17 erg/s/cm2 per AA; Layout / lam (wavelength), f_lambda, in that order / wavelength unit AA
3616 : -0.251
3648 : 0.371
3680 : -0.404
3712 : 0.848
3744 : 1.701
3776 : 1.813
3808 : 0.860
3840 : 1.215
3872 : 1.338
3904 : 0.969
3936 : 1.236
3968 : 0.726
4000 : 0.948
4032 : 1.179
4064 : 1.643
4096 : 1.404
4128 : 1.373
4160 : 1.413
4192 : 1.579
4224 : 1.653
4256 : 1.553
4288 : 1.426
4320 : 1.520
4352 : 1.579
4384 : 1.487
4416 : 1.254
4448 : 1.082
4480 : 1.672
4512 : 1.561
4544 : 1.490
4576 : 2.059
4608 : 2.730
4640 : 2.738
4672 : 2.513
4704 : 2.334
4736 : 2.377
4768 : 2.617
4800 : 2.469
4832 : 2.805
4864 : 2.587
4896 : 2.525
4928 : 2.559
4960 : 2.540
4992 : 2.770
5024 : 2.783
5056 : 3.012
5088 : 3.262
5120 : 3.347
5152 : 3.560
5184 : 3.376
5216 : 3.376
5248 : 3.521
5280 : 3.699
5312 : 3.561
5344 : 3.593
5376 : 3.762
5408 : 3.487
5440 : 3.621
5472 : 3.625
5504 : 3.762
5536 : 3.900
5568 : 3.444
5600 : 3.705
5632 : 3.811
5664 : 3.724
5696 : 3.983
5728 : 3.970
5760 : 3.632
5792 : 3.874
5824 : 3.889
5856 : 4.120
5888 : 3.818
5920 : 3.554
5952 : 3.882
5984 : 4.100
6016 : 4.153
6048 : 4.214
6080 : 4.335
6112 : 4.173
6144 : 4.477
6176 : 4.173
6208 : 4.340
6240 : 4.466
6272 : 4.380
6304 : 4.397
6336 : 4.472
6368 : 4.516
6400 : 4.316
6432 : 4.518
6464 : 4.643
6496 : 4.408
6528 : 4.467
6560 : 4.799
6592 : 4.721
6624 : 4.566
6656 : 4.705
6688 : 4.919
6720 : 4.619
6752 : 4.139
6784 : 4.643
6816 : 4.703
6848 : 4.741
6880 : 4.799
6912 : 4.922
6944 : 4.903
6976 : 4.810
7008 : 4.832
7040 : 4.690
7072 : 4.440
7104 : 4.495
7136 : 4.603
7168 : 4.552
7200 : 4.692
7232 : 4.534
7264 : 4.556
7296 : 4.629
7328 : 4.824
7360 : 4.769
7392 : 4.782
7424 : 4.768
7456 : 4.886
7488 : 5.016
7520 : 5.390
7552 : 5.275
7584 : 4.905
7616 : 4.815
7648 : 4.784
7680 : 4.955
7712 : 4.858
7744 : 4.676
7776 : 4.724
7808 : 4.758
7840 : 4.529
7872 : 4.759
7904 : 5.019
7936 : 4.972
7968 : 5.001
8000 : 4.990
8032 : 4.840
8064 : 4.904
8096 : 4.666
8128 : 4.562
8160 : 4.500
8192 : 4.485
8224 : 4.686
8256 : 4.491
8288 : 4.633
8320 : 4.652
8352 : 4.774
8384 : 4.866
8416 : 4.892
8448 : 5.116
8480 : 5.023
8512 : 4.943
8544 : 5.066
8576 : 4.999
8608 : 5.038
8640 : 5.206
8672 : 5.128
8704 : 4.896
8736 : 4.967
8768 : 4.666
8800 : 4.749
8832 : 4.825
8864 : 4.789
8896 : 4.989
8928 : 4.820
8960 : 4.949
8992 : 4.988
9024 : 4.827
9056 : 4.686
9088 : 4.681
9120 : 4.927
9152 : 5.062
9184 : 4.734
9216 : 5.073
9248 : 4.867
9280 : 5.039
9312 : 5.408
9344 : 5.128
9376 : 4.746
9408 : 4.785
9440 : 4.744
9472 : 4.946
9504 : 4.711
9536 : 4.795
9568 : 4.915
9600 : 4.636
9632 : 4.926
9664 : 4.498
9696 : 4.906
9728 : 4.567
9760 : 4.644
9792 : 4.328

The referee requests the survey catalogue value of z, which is 0.14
